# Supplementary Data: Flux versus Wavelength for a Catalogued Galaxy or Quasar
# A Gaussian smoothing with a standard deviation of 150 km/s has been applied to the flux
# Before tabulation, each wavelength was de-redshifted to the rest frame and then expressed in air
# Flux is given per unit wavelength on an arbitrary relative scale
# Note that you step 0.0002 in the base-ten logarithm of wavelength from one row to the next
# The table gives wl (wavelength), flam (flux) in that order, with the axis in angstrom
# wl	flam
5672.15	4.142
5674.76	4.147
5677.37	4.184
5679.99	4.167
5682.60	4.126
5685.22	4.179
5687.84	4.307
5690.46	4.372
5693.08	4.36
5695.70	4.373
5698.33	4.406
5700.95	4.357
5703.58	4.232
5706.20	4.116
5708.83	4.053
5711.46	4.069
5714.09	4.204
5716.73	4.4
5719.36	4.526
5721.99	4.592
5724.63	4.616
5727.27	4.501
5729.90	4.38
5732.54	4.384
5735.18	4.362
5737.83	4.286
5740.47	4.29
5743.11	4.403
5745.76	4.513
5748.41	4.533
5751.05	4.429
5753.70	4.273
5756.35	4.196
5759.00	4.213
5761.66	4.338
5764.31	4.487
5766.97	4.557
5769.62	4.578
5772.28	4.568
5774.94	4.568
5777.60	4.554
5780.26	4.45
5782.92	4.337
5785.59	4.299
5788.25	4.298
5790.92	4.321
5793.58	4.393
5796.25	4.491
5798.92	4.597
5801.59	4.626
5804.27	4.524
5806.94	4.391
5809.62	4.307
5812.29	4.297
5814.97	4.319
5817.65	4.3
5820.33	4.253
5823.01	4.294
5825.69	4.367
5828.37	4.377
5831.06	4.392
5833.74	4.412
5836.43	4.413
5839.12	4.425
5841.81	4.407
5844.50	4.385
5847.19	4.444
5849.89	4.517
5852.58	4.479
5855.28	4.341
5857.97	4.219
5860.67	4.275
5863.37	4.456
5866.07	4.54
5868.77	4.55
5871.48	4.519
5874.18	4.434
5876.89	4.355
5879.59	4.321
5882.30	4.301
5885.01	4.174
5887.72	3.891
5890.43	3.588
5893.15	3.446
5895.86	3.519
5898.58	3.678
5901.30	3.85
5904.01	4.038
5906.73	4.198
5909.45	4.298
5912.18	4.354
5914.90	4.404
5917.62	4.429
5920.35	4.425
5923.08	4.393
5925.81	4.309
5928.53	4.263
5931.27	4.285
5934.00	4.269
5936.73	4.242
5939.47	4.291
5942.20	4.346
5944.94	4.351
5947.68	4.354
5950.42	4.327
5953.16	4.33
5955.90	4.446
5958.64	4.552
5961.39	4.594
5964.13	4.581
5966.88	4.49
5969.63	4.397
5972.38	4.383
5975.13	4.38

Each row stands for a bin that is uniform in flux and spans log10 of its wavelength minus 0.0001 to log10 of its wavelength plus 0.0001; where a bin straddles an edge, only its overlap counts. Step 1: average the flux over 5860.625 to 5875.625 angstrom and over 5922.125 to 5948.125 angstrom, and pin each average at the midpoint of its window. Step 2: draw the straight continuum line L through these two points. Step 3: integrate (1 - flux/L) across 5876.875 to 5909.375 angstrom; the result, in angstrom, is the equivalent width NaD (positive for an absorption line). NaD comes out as 3.5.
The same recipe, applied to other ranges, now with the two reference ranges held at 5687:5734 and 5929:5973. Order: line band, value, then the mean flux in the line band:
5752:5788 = -0.46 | 4.41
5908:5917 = 0.05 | 4.36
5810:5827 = 0.24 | 4.31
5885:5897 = 1.92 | 3.68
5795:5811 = -0.46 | 4.49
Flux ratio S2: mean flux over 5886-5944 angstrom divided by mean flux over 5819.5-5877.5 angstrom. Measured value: 0.94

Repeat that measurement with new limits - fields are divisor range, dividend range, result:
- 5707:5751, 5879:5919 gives 0.92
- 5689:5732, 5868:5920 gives 0.95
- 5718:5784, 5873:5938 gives 0.93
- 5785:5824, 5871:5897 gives 0.92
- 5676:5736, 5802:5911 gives 0.99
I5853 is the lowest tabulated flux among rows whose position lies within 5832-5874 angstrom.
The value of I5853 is 4.219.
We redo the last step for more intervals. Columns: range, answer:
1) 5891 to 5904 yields 3.446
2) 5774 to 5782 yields 4.45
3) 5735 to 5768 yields 4.196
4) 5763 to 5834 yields 4.253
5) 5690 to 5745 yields 4.053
